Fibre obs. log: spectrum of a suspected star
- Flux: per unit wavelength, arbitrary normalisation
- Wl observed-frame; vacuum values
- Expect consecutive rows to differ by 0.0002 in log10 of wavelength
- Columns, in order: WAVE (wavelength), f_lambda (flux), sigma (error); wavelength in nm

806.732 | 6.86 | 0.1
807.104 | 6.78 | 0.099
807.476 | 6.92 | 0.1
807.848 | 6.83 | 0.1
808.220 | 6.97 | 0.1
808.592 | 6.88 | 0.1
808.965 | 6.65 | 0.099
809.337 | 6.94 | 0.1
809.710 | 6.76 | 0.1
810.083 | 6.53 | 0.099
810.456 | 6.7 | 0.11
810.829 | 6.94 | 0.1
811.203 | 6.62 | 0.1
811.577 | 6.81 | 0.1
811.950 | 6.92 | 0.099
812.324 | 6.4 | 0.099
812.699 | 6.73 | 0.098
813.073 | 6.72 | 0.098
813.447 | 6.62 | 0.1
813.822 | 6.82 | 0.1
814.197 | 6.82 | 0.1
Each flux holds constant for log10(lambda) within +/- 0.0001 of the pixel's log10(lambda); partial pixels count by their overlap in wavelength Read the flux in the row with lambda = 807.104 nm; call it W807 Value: 6.78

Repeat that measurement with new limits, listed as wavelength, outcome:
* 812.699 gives 6.73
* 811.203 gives 6.62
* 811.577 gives 6.81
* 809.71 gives 6.76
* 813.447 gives 6.62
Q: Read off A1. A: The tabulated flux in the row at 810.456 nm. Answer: 6.7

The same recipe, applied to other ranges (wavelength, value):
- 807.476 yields 6.92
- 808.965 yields 6.65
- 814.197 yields 6.82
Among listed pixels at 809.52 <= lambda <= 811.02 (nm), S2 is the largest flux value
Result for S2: 6.94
